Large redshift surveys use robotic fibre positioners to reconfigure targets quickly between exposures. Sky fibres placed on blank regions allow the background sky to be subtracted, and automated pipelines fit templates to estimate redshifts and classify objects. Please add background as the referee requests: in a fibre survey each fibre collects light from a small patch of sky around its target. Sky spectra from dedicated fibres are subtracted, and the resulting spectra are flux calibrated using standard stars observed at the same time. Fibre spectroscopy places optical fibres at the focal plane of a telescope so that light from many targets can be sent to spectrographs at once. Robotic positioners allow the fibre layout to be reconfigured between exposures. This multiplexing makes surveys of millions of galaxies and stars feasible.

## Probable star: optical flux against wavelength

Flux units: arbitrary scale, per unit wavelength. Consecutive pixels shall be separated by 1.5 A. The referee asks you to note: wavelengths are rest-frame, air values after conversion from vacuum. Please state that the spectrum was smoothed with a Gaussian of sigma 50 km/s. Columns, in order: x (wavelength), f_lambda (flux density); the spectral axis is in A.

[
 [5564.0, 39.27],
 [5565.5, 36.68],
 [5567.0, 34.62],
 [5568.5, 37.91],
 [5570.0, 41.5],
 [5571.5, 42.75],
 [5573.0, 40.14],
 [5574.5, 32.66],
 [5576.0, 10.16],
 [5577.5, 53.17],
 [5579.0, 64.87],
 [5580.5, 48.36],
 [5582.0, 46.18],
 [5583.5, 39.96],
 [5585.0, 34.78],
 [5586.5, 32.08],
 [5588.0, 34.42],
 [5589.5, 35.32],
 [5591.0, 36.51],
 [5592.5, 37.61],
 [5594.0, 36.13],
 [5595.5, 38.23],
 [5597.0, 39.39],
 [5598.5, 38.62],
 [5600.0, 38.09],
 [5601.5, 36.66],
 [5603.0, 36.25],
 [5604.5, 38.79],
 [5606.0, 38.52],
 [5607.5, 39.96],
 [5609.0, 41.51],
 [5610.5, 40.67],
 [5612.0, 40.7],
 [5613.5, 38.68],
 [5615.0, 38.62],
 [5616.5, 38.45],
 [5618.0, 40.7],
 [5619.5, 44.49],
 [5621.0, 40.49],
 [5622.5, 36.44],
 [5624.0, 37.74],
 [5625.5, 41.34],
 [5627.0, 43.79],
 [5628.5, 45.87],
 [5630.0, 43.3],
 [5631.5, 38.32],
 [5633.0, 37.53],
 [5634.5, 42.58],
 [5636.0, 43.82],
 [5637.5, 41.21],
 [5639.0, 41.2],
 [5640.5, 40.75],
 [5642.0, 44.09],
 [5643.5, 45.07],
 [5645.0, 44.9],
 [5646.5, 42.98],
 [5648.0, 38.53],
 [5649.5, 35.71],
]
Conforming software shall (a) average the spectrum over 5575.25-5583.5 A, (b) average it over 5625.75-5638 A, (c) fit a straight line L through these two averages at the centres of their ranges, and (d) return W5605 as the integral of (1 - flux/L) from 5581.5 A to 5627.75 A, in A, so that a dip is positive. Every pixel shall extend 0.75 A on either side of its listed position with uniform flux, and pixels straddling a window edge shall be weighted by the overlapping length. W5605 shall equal 4.72 A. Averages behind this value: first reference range 44.1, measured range 38.7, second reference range 42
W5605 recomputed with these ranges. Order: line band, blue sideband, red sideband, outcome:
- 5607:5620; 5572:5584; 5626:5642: 0.5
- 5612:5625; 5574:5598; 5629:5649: 0.4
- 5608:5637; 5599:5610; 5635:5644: -0.1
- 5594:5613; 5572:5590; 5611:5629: 0.6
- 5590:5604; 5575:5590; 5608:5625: 0.8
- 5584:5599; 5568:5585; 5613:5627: 1.7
